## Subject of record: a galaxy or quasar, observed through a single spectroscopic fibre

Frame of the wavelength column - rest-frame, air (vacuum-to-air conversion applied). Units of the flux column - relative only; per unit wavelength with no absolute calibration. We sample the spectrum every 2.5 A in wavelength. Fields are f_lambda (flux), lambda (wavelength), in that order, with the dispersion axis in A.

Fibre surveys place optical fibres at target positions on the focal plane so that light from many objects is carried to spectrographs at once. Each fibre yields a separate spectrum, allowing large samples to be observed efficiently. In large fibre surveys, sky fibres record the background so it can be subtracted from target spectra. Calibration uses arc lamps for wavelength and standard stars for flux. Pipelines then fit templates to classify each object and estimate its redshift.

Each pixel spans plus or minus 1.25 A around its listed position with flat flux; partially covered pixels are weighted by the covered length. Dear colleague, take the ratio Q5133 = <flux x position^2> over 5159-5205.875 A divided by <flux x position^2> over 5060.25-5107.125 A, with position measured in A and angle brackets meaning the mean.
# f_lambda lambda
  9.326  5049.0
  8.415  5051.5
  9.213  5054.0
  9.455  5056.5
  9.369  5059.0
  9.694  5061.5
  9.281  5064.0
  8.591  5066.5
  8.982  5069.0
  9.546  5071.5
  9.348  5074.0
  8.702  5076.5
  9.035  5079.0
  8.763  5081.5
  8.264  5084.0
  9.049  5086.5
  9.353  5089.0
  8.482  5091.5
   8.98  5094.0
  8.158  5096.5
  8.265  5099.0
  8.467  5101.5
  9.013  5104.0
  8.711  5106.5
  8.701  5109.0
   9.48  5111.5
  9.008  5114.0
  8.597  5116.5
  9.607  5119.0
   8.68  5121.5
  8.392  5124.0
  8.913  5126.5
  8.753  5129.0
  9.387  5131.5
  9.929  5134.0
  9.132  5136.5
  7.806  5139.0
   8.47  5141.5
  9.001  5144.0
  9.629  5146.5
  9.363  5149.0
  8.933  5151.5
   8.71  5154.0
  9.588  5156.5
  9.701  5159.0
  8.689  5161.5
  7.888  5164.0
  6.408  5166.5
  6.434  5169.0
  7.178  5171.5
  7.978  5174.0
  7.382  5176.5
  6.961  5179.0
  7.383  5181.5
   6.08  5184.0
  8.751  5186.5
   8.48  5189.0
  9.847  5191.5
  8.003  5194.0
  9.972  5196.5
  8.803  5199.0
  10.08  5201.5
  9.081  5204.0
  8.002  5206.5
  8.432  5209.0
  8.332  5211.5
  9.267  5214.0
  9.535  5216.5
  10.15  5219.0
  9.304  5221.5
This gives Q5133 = 0.95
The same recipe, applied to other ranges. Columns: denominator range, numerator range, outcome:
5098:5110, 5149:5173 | 0.97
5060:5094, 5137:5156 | 1.01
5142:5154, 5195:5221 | 1.03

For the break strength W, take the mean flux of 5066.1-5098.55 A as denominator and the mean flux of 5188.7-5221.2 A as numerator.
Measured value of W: 1.0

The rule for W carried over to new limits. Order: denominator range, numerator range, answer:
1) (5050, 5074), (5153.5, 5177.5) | 0.87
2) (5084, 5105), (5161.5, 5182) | 0.84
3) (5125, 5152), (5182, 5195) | 0.91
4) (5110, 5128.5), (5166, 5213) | 0.91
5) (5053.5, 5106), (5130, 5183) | 0.94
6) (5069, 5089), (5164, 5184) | 0.79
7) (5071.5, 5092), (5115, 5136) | 1.01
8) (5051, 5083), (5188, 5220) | 1.00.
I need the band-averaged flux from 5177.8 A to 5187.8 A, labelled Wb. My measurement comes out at 7.3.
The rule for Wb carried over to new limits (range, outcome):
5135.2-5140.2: 8.49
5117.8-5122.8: 9.13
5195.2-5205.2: 9.48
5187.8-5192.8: 9.16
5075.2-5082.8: 8.83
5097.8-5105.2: 8.58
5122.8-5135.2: 9.07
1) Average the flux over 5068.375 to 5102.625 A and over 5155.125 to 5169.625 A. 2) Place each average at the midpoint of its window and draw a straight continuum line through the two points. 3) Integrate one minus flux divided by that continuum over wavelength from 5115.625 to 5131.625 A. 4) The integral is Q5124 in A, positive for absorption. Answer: -0.7 A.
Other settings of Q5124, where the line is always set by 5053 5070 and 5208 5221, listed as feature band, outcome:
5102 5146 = 1.4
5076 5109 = 1.8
